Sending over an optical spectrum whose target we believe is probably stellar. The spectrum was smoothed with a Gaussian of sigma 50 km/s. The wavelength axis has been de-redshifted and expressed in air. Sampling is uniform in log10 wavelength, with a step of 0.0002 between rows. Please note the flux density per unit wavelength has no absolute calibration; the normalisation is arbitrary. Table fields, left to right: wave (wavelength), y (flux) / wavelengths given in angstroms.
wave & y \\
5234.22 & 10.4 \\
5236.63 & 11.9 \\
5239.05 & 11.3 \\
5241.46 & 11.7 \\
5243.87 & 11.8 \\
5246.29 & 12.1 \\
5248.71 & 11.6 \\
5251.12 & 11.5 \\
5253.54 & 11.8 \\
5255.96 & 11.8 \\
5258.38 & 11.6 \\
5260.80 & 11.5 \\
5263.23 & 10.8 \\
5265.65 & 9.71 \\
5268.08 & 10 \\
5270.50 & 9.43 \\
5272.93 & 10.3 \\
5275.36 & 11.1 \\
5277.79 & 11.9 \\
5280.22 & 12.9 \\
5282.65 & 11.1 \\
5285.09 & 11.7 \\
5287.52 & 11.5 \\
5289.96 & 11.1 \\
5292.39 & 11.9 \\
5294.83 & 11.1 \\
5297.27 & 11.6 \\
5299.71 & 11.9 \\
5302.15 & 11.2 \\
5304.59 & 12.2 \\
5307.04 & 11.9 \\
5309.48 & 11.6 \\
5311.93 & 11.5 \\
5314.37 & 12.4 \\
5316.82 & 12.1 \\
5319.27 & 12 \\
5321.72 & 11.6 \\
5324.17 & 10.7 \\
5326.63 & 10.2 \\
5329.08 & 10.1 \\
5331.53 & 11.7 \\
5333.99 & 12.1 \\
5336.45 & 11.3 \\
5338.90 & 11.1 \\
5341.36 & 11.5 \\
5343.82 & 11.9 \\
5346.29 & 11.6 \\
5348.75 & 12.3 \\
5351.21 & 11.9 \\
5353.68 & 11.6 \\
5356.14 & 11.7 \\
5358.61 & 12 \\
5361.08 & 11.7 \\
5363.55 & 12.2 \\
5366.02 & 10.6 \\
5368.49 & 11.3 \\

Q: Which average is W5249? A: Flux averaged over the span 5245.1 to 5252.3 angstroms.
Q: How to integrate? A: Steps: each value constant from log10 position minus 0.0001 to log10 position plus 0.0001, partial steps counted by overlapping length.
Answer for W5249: 11.7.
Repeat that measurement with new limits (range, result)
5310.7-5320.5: 12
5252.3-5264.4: 11.5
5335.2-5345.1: 11.4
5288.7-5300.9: 11.5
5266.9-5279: 10.6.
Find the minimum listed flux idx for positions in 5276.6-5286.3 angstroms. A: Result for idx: 11.1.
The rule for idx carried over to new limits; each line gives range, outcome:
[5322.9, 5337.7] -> 10.1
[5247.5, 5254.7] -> 11.5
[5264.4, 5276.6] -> 9.43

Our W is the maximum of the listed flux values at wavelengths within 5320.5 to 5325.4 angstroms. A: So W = 11.6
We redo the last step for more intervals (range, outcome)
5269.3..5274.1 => 10.3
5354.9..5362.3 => 12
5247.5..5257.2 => 11.8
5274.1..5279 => 11.9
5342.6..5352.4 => 12.3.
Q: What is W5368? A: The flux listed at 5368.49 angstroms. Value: 11.3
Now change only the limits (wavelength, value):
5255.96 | 11.8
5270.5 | 9.43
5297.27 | 11.6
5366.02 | 10.6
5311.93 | 11.5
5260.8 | 11.5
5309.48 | 11.6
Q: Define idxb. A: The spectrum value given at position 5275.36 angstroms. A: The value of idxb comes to 11.1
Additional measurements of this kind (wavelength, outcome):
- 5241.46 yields 11.7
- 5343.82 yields 11.9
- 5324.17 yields 10.7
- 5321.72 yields 11.6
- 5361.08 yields 11.7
